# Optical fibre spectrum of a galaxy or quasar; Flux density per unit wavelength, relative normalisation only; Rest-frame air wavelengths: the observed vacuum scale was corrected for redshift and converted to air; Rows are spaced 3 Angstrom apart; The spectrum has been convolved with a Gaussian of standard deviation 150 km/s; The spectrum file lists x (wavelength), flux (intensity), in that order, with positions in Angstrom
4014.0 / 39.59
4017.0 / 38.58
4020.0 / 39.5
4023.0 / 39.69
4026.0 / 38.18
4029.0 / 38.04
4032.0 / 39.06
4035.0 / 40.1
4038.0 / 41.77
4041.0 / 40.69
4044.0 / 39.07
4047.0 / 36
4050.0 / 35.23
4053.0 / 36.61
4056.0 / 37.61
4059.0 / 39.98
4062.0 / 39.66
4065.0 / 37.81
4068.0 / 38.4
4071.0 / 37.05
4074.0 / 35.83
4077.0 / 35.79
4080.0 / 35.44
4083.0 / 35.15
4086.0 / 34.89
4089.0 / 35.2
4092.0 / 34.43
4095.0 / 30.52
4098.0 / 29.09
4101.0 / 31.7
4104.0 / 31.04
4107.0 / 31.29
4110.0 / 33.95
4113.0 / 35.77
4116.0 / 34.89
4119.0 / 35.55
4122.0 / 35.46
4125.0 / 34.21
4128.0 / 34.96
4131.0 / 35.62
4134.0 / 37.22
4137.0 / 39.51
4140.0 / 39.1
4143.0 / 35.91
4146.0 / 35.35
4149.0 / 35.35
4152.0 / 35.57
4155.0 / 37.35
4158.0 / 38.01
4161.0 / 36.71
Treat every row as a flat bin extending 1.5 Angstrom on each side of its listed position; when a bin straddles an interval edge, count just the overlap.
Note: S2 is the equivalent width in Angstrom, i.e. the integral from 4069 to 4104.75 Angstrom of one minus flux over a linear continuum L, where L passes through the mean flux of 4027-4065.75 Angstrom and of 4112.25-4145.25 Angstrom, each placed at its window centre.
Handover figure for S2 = 3.31 Angstrom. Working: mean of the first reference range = 38.6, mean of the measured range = 34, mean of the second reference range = 36.2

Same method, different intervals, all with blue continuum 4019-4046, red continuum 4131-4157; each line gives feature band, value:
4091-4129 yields 4.4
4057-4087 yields 1.2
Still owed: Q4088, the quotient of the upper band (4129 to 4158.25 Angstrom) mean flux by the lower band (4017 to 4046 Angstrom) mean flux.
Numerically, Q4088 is 0.93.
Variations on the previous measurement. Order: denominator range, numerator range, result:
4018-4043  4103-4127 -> 0.86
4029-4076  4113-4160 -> 0.95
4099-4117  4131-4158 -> 1.12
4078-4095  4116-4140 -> 1.04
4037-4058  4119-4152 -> 0.95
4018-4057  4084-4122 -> 0.86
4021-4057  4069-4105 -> 0.88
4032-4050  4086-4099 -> 0.84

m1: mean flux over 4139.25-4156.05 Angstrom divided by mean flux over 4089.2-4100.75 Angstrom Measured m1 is 1.1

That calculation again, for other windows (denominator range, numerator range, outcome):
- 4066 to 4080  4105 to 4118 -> 0.93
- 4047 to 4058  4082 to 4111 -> 0.89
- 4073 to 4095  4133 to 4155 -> 1.06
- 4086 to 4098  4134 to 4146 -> 1.14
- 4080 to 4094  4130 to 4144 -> 1.08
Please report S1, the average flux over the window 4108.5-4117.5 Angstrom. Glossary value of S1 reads 34.9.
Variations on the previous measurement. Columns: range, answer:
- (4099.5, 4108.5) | 31.3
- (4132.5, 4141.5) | 38.6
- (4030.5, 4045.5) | 40.1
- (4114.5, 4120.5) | 35.2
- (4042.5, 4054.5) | 36.7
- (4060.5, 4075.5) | 37.8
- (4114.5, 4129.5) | 35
